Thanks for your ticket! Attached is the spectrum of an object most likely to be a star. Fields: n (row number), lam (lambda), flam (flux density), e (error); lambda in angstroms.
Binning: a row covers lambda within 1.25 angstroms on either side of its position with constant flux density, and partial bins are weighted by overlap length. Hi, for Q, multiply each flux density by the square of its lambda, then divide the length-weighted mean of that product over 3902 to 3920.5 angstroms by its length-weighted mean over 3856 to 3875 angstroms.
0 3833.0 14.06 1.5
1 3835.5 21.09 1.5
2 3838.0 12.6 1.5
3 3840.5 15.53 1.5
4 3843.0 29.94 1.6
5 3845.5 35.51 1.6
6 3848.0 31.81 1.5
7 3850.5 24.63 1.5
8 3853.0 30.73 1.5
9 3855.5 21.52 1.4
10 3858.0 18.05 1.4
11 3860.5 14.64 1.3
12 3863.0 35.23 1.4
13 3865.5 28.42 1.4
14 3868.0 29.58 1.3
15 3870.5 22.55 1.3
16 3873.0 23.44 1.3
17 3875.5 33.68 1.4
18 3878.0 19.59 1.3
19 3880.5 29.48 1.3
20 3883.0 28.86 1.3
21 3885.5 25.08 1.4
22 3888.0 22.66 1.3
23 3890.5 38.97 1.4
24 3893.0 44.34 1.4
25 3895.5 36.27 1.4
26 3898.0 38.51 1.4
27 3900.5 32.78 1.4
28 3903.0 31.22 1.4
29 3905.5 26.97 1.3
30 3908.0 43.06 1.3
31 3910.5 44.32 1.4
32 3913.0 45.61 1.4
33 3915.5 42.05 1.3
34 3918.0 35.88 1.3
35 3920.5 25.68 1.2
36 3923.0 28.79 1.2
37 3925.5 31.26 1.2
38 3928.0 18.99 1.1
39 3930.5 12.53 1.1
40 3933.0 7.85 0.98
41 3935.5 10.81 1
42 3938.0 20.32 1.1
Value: 1.56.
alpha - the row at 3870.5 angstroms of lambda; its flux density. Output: 22.55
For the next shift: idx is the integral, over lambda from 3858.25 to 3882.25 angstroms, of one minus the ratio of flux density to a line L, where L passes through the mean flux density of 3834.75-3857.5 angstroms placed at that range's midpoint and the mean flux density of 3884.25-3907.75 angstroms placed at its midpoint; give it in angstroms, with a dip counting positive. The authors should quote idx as 2.4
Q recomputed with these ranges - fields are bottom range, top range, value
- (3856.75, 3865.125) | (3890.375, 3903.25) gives 1.63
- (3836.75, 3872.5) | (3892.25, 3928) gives 1.46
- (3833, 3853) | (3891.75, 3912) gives 1.59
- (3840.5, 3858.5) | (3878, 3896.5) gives 1.18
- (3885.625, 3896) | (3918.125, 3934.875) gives 0.64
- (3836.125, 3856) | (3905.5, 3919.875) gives 1.64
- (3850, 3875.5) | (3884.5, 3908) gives 1.35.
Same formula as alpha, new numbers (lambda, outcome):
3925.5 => 31.26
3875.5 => 33.68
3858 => 18.05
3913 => 45.61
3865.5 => 28.42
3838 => 12.6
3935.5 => 10.81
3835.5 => 21.09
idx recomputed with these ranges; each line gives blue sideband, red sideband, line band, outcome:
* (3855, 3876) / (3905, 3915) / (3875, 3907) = 2.58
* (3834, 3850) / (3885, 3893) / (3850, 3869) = 1.21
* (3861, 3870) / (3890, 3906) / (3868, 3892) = 3.47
